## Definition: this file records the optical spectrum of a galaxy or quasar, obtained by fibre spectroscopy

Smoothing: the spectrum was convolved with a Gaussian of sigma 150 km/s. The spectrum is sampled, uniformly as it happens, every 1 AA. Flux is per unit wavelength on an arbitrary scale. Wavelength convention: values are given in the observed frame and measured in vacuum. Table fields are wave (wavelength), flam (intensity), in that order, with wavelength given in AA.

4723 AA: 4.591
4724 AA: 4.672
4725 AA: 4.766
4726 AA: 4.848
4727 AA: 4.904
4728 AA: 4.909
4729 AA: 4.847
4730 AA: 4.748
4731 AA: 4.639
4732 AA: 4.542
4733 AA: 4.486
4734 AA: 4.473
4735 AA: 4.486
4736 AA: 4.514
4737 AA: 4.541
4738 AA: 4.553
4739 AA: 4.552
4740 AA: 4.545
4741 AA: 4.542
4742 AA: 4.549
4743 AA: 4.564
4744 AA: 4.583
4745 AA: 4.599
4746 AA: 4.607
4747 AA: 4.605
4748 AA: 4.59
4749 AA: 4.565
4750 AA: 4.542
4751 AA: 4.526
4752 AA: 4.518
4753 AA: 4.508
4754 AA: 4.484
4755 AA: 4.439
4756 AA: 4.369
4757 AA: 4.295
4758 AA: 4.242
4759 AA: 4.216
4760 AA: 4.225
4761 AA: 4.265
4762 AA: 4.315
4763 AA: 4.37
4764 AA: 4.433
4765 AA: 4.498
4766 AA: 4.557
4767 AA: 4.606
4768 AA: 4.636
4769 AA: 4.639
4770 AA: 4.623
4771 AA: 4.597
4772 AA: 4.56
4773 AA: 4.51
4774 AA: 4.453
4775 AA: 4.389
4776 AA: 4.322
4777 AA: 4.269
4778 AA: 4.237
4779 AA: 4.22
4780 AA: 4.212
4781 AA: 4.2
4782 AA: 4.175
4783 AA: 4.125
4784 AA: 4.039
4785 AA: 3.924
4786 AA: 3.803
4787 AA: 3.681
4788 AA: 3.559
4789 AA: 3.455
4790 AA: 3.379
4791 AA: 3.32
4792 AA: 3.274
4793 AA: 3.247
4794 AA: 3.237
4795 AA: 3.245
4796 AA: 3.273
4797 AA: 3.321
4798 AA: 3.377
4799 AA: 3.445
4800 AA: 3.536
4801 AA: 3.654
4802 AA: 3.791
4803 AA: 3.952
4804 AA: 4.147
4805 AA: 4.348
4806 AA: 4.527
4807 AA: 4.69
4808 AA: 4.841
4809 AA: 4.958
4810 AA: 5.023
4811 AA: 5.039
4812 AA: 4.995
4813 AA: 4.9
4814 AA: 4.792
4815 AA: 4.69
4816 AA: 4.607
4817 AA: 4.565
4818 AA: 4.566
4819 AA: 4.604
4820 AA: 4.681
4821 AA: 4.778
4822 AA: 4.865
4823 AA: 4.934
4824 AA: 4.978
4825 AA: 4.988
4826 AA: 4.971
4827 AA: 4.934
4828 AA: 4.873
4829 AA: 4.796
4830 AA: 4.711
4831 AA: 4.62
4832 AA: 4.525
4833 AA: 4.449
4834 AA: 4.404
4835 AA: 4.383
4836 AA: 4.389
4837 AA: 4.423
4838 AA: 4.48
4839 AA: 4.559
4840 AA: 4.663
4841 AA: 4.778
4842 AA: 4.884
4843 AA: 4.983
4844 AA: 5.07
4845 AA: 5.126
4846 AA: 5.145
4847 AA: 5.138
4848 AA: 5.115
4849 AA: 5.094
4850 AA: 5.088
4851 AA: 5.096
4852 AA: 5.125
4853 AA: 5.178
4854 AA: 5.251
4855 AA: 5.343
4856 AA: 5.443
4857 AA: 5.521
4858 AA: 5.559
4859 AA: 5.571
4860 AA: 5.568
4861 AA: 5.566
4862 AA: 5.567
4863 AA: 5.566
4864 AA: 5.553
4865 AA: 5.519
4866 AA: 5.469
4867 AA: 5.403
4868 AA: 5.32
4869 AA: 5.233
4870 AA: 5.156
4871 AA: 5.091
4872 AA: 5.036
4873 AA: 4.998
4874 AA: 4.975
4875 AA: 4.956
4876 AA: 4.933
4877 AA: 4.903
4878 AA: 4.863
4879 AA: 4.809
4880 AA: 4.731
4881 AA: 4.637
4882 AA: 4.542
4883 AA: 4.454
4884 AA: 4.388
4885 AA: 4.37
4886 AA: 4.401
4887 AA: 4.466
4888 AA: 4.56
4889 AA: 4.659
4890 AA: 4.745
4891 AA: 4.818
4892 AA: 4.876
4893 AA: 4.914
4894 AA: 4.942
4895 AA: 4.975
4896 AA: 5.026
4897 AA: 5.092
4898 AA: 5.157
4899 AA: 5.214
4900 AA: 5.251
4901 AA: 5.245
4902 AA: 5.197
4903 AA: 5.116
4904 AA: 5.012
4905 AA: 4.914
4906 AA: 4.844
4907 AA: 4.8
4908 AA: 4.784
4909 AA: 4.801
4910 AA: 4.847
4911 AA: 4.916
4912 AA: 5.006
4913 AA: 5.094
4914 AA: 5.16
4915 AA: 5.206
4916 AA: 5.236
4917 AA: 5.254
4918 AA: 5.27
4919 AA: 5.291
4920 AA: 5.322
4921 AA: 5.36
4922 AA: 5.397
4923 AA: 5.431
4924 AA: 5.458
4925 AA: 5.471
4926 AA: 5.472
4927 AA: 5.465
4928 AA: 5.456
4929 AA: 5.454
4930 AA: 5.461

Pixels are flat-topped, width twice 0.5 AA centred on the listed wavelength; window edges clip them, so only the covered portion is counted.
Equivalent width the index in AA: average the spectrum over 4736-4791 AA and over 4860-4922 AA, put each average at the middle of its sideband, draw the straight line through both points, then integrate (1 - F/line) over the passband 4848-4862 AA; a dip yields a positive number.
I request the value -1.5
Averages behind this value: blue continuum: 4.34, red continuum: 5.02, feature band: 5.34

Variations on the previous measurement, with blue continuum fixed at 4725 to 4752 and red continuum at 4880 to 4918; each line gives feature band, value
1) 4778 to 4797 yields 4.06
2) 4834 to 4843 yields 0.38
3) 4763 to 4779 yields 0.66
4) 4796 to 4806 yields 2.06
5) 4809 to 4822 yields -0.10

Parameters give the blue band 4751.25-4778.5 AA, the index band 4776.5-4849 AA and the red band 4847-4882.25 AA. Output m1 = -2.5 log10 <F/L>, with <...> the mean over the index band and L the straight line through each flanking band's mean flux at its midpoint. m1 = 0.11 mag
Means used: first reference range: 4.43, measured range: 4.36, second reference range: 5.2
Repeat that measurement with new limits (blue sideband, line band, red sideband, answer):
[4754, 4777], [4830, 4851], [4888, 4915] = -0.01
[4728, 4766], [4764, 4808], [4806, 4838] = 0.15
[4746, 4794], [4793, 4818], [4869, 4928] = 0.06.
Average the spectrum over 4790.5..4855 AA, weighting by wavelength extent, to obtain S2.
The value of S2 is 4.53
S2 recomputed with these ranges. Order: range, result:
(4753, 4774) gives 4.45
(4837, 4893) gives 5.02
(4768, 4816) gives 4.12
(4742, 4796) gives 4.22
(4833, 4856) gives 4.9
